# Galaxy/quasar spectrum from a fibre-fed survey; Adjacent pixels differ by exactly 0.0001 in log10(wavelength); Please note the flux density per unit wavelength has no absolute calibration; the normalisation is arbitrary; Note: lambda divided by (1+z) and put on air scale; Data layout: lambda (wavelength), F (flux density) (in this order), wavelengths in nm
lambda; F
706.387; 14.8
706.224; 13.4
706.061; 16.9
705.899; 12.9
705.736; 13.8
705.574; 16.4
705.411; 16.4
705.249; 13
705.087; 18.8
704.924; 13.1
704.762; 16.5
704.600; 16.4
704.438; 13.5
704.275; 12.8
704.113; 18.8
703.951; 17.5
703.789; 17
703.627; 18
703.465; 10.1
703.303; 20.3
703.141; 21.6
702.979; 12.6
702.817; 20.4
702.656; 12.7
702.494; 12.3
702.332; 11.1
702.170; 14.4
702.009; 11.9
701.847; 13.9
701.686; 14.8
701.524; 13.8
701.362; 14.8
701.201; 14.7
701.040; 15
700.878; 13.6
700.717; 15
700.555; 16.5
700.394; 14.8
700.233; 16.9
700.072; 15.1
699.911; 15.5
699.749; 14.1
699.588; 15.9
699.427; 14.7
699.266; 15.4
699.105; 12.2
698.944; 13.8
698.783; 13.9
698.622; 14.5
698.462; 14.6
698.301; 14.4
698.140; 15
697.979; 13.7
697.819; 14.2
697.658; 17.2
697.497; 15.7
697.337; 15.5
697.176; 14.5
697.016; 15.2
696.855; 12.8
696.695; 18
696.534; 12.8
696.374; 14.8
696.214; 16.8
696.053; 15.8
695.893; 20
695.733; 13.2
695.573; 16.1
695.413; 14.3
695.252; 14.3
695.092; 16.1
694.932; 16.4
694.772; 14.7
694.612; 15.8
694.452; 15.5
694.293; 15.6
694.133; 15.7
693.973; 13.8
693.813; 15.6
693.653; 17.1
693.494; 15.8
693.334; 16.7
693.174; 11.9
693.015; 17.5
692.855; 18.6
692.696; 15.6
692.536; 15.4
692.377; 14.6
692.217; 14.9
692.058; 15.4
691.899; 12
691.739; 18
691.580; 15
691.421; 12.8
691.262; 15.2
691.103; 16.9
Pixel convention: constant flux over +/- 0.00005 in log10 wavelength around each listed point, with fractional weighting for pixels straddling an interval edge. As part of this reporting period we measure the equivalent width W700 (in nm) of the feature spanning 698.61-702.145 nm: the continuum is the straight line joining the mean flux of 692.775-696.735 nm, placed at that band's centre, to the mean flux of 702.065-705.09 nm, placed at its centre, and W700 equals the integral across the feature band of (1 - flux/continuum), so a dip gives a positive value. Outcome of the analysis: 0.234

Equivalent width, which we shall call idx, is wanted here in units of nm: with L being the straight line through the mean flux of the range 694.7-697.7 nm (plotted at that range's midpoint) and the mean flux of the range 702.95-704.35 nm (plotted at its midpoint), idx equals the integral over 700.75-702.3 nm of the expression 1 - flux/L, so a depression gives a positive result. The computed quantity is 0.22 nm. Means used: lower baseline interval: 15.5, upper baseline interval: 16.7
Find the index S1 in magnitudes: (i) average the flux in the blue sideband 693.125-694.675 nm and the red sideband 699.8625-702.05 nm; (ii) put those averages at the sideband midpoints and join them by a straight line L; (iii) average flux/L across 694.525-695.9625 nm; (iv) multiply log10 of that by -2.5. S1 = -0.02 mag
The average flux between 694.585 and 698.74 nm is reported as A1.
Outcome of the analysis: 15.2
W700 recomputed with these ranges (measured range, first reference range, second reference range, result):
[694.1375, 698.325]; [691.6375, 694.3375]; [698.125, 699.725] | -0.119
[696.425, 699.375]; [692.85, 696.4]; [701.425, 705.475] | 0.171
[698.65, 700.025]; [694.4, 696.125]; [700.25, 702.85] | 0.030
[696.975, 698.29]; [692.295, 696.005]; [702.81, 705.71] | 0.062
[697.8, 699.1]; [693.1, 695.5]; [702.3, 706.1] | 0.107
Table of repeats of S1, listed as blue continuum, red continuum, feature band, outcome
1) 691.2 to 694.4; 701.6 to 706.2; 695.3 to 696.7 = -0.018 mag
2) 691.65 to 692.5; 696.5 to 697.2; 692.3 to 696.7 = -0.052 mag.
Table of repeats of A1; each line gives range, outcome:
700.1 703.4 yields 15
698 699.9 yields 14.4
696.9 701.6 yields 14.8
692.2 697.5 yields 15.5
